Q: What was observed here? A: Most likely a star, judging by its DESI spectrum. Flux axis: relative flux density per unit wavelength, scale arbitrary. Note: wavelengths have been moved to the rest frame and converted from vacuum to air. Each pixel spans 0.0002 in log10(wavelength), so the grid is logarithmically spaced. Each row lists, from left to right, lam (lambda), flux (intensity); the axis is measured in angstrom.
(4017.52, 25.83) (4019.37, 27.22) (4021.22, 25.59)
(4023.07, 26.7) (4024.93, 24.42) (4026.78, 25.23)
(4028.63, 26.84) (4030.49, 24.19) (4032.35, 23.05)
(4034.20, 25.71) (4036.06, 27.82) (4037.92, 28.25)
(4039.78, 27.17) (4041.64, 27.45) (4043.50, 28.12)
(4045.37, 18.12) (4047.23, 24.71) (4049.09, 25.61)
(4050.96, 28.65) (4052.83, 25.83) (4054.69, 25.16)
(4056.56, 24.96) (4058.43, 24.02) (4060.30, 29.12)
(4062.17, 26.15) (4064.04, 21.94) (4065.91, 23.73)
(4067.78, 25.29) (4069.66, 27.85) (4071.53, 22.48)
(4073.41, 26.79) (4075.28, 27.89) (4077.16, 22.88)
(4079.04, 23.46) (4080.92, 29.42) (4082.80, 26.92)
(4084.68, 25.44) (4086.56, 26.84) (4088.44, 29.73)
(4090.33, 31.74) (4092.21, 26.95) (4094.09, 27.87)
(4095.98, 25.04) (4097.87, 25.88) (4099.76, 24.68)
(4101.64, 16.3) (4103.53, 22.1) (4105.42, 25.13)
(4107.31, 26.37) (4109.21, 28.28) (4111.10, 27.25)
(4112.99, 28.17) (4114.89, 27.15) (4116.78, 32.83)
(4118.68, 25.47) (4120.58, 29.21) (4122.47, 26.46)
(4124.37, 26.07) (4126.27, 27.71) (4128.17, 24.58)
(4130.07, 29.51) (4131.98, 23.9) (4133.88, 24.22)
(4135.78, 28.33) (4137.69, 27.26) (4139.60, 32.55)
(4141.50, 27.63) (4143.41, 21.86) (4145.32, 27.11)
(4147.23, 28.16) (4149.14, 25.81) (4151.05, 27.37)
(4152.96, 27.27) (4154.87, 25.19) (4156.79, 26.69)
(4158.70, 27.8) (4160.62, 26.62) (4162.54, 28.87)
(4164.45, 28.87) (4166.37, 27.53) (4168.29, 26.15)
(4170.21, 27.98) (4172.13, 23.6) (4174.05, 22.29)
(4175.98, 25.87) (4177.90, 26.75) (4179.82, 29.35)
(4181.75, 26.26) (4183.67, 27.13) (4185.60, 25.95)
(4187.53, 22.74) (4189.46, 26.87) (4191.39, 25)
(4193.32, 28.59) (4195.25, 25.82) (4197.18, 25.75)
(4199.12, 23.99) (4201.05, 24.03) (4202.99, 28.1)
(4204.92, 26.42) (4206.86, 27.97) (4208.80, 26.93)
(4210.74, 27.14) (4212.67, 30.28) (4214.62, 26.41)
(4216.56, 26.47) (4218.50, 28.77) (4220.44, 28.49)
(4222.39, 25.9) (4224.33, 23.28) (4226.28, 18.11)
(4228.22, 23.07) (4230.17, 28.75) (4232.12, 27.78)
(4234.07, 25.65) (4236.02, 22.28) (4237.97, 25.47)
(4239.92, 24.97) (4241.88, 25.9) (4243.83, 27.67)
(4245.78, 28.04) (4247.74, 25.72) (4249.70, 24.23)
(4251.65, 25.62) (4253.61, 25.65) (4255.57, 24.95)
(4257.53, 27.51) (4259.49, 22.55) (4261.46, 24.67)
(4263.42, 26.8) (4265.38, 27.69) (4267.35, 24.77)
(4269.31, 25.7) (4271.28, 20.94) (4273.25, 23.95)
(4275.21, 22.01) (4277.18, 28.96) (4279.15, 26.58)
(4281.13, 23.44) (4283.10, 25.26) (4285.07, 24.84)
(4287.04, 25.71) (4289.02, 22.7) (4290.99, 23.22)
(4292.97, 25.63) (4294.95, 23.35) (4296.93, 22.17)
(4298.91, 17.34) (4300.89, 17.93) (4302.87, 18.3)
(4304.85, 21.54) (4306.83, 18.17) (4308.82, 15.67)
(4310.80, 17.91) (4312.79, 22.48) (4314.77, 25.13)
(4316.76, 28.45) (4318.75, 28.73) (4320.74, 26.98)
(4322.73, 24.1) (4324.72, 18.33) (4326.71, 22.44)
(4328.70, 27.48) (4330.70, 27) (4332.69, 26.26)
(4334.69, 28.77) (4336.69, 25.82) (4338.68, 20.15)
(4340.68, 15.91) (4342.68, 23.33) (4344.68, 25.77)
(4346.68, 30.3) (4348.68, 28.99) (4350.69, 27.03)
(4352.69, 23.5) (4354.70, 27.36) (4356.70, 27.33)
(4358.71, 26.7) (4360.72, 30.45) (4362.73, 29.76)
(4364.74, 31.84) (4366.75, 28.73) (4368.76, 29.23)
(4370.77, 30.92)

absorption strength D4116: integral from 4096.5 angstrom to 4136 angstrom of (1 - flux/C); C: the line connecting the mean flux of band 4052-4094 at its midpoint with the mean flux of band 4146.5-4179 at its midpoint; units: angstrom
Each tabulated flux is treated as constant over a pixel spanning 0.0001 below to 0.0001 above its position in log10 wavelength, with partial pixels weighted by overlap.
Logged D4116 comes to 0.4 angstrom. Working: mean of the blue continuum 26.2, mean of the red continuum 26.6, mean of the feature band 26.1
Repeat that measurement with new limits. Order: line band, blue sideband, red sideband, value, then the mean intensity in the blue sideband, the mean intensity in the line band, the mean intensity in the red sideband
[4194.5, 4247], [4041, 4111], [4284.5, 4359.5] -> -3.2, 25.7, 26.1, 23.8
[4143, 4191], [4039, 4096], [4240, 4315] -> -2.9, 26.1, 26.4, 23.7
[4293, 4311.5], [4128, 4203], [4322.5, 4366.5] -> 4.7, 26.5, 19.5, 25.9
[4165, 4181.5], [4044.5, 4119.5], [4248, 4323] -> -0.9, 25.9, 26.3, 23.7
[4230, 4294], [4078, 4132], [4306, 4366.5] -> 0.8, 26.6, 25.3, 25.1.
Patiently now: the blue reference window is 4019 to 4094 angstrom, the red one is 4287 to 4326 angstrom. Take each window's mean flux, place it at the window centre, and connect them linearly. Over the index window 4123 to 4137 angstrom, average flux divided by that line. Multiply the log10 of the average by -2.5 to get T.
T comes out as -0.06 mag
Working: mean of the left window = 26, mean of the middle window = 26.3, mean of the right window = 22.1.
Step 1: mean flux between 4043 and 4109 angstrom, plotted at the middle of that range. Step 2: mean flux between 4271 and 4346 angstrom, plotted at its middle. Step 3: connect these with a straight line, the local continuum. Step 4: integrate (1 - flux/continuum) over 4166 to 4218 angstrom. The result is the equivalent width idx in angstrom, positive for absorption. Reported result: -4.2 angstrom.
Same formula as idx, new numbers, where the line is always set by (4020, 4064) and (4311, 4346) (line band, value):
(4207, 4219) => -1.3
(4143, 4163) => -1.2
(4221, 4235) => 0.1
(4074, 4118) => -1.7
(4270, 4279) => 0.2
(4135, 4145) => -0.9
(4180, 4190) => -0.4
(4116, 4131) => -1.4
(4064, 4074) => 0.3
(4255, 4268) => -0.5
